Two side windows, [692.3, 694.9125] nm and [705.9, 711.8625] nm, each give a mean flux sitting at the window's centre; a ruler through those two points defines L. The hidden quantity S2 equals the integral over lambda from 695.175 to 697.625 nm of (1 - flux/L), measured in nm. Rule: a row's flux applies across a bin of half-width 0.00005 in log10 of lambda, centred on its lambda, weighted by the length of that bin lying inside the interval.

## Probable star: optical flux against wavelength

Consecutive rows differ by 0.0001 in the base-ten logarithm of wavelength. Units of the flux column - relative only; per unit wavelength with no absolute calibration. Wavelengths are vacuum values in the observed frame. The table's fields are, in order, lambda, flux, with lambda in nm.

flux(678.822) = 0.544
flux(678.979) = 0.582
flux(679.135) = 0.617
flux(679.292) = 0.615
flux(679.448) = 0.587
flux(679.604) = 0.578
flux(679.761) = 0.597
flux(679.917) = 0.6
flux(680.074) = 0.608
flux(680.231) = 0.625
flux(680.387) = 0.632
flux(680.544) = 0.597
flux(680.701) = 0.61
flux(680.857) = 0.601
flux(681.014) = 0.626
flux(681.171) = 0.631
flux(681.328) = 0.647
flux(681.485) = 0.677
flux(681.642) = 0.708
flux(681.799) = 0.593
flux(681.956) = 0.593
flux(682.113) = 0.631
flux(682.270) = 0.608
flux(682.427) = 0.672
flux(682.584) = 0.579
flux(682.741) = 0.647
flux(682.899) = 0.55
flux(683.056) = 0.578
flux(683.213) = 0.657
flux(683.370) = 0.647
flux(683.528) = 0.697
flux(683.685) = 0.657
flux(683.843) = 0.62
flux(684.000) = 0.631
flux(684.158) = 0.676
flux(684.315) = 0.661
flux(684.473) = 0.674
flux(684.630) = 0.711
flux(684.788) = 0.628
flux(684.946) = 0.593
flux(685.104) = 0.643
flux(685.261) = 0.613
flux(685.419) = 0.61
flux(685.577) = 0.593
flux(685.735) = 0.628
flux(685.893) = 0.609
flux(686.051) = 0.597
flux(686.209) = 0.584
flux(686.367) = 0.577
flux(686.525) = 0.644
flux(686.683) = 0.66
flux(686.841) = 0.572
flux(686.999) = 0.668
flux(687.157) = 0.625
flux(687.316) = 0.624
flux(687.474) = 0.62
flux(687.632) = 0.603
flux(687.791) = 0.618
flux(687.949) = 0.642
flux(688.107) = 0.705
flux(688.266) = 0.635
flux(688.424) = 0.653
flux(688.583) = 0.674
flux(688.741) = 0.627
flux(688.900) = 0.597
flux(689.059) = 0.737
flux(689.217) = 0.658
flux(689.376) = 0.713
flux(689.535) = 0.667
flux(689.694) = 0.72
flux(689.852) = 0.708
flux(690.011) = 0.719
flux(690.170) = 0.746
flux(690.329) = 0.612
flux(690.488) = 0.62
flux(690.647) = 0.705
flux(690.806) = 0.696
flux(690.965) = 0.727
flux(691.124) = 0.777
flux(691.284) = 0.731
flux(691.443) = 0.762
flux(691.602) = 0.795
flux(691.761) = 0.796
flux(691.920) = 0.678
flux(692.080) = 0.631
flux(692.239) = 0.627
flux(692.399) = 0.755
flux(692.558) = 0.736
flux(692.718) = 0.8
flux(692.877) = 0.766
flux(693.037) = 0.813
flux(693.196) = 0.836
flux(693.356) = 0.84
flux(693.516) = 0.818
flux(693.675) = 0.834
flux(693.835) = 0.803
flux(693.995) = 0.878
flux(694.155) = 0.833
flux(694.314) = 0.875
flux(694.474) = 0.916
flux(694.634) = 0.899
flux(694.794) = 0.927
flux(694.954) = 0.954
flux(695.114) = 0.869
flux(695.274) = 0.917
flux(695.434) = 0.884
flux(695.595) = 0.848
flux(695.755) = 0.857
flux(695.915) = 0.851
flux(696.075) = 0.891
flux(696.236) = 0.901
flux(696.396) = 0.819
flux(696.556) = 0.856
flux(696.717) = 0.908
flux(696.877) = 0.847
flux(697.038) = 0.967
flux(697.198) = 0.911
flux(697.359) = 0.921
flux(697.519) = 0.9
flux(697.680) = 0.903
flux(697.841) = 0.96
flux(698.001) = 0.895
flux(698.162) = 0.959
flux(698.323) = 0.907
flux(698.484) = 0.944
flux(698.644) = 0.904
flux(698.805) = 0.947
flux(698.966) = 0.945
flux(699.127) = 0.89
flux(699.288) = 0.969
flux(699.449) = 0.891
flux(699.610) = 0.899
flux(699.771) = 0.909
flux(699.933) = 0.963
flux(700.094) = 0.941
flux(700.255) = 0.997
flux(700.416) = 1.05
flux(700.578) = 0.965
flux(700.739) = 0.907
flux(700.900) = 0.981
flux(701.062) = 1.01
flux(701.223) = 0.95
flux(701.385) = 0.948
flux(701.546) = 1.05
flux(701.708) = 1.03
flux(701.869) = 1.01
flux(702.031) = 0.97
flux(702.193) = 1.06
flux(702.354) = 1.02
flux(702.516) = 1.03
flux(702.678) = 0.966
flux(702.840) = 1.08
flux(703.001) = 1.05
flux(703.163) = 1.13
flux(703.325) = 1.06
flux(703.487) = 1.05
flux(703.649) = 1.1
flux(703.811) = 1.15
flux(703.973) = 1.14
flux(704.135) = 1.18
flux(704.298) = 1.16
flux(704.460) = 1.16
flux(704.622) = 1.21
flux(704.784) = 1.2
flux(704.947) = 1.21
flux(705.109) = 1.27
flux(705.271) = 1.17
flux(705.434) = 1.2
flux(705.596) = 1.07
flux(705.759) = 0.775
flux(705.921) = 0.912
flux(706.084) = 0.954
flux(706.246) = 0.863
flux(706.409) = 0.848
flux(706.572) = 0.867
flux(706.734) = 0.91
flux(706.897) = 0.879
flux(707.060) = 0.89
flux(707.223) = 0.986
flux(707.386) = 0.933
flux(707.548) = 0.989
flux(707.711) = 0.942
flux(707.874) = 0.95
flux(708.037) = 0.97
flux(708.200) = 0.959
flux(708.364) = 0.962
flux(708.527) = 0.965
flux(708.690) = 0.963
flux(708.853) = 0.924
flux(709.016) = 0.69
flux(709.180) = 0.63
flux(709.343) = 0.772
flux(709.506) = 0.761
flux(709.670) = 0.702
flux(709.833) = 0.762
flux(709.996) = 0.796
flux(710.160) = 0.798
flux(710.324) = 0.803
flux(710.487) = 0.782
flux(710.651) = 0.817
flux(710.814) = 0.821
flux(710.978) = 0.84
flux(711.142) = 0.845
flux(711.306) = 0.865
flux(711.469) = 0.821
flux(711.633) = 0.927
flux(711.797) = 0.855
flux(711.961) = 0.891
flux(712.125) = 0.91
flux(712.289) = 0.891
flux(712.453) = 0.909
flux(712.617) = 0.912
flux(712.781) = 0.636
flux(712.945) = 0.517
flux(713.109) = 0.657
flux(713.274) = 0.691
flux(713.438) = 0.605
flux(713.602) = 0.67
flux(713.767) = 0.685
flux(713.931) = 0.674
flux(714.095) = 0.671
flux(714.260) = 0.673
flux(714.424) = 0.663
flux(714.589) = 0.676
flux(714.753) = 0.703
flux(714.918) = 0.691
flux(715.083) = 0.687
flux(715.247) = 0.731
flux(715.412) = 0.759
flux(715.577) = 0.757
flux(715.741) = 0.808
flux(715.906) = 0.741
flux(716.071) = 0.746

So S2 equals -0.136 nm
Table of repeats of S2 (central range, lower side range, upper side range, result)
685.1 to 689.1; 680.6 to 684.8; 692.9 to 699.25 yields 0.51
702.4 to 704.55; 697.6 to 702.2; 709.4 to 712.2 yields -0.44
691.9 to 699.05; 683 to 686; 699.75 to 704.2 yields 0.16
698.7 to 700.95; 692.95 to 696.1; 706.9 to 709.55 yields -0.18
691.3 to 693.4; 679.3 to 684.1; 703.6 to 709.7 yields 0.06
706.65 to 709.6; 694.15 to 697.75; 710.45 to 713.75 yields -0.28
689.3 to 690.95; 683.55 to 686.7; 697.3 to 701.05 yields 0.11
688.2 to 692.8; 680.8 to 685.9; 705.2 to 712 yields 0.02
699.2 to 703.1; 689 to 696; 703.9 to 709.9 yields -0.41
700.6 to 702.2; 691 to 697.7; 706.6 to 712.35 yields -0.26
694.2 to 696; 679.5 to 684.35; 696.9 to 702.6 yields -0.04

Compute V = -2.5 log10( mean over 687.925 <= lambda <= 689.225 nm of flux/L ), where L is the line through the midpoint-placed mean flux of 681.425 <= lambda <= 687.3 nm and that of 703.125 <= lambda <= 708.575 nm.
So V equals 0.08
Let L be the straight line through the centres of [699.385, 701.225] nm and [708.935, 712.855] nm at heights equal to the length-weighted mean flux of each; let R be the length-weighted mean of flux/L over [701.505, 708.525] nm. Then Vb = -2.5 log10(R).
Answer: -0.16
